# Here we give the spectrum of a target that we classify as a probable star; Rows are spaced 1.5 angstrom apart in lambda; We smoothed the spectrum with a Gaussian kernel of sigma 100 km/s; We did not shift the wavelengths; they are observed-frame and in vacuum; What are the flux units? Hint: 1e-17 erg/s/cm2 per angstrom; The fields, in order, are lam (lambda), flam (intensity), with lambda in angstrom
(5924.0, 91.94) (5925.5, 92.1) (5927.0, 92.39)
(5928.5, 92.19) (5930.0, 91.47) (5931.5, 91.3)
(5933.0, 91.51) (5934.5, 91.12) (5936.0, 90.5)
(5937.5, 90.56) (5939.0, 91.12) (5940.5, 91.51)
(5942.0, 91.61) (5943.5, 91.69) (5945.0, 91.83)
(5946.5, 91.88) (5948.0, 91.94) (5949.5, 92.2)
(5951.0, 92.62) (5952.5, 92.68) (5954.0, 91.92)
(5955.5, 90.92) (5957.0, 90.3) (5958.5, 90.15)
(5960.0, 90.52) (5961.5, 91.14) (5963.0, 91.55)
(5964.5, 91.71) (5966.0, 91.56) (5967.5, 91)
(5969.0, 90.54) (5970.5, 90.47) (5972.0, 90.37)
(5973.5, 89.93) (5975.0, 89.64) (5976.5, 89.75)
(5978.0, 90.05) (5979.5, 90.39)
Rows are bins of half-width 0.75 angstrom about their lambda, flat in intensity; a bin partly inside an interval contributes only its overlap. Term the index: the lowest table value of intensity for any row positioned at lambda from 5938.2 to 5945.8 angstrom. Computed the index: 91.12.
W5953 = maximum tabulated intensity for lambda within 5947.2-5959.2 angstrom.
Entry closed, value 92.68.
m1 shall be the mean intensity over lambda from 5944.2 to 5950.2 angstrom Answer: 92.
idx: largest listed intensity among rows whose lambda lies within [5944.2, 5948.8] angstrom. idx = 91.94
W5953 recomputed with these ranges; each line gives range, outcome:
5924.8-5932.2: 92.39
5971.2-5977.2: 90.37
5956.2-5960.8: 90.52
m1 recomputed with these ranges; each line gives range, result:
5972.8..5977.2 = 89.8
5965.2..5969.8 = 91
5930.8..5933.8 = 91.4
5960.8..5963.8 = 91.4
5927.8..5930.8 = 91.8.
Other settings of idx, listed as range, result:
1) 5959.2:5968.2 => 91.71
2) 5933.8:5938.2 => 91.12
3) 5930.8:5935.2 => 91.51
